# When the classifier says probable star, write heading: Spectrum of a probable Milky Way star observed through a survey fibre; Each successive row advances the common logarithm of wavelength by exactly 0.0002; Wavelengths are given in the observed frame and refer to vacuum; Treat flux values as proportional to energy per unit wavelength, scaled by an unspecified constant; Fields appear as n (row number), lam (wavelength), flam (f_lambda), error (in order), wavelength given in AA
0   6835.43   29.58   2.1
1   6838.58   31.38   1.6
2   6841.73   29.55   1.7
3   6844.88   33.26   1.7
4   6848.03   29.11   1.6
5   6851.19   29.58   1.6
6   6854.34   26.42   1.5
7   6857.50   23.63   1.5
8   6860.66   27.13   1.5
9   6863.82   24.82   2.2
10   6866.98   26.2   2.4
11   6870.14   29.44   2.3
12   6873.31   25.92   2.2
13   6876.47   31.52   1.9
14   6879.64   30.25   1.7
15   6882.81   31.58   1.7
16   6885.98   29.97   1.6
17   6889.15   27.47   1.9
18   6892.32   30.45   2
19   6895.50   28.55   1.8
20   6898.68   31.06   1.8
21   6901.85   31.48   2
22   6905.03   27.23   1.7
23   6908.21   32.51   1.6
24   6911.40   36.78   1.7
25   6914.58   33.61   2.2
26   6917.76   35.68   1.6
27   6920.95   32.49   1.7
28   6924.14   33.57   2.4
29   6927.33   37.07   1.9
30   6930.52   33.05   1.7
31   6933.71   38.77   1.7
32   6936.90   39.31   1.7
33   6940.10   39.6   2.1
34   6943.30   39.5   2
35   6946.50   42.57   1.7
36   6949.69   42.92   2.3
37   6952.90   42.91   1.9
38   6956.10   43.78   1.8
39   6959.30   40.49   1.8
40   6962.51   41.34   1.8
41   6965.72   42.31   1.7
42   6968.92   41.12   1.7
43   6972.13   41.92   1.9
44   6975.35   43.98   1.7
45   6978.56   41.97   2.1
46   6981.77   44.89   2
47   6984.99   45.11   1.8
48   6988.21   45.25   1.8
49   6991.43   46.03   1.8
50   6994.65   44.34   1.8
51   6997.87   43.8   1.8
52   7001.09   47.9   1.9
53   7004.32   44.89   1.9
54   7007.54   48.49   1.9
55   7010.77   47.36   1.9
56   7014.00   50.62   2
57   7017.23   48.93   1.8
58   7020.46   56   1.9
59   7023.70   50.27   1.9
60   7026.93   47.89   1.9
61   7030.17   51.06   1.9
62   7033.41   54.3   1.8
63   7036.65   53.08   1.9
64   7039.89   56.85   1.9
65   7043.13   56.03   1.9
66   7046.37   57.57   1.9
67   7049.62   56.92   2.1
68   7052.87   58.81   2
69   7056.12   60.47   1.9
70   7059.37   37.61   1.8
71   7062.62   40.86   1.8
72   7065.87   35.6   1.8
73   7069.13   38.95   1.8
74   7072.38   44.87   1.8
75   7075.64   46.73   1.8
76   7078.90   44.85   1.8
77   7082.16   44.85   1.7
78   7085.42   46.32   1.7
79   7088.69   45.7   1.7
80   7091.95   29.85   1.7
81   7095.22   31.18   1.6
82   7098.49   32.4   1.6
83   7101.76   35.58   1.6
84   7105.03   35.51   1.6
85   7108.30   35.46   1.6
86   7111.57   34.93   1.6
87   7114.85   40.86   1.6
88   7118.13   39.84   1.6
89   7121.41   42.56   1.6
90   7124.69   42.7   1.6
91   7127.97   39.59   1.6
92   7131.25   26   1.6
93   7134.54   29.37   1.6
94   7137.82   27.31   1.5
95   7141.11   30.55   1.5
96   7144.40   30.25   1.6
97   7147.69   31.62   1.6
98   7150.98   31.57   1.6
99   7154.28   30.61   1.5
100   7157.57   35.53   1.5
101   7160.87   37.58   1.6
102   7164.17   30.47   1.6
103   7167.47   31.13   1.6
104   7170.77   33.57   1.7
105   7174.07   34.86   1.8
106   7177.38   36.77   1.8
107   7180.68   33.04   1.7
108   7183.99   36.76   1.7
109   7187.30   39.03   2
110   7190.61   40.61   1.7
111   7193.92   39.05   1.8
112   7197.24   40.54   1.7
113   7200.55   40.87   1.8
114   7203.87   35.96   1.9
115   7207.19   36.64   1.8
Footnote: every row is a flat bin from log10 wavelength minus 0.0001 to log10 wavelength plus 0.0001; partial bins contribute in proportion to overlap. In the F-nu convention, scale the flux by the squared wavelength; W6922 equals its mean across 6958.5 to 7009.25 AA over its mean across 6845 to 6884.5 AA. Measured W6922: 1.6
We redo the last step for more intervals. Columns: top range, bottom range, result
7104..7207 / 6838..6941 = 1.22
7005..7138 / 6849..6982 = 1.33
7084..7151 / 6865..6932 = 1.20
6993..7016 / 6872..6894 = 1.64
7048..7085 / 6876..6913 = 1.59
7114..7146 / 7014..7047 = 0.67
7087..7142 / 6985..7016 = 0.78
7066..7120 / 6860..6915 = 1.39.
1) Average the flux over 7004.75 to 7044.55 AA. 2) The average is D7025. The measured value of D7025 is 51.5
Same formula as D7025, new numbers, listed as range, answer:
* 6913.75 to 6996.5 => 40.6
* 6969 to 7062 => 49.2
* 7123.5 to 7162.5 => 32.6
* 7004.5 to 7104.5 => 46.8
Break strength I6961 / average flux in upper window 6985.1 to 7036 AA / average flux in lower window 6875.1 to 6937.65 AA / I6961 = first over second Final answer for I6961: 1.49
